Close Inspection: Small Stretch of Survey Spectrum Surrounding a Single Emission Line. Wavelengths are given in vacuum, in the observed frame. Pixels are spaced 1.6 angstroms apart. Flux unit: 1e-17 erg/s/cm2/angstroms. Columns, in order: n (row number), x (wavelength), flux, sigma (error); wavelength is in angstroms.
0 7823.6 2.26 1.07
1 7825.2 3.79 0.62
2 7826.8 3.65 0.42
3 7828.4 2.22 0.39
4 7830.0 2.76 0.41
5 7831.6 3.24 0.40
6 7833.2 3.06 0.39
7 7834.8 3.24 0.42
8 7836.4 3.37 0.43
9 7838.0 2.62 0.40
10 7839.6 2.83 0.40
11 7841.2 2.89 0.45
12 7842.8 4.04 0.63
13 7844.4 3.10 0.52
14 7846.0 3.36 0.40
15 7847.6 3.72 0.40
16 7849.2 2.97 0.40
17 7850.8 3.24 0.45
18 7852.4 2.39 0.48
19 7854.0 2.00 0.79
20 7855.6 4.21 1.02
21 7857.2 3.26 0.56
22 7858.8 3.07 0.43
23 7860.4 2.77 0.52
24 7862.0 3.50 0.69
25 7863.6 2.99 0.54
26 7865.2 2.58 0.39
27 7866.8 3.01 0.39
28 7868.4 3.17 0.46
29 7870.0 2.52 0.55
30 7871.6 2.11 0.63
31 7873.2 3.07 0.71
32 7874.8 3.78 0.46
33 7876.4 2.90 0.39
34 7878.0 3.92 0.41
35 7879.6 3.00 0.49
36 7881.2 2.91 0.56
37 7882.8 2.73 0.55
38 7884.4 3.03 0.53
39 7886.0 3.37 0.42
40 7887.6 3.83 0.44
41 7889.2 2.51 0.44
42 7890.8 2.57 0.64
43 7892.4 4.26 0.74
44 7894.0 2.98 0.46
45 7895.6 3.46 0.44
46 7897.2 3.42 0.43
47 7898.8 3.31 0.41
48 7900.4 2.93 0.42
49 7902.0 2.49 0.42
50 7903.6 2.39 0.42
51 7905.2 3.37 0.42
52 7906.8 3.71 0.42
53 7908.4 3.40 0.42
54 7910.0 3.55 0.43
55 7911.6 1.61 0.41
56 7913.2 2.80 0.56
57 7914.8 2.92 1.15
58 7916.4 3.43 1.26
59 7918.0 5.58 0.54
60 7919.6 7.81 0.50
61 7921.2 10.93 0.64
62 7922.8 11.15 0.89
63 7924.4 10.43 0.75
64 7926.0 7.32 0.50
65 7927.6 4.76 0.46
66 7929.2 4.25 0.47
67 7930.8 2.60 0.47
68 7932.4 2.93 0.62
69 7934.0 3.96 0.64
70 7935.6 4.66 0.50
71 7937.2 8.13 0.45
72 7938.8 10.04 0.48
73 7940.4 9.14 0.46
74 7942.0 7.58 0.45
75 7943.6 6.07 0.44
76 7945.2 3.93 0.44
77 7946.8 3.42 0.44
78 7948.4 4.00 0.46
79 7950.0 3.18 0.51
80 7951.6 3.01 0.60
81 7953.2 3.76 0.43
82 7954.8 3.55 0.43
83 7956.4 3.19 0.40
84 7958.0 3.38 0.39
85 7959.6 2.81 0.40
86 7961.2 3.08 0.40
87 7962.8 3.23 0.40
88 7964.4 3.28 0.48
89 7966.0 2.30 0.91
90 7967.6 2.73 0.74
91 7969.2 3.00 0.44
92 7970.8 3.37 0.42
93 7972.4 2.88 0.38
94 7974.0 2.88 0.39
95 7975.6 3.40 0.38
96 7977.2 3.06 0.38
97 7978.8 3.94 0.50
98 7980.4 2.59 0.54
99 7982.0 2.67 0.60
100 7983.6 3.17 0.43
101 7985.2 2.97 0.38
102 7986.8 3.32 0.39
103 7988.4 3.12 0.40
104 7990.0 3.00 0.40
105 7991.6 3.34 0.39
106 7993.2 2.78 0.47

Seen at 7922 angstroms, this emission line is [S II]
